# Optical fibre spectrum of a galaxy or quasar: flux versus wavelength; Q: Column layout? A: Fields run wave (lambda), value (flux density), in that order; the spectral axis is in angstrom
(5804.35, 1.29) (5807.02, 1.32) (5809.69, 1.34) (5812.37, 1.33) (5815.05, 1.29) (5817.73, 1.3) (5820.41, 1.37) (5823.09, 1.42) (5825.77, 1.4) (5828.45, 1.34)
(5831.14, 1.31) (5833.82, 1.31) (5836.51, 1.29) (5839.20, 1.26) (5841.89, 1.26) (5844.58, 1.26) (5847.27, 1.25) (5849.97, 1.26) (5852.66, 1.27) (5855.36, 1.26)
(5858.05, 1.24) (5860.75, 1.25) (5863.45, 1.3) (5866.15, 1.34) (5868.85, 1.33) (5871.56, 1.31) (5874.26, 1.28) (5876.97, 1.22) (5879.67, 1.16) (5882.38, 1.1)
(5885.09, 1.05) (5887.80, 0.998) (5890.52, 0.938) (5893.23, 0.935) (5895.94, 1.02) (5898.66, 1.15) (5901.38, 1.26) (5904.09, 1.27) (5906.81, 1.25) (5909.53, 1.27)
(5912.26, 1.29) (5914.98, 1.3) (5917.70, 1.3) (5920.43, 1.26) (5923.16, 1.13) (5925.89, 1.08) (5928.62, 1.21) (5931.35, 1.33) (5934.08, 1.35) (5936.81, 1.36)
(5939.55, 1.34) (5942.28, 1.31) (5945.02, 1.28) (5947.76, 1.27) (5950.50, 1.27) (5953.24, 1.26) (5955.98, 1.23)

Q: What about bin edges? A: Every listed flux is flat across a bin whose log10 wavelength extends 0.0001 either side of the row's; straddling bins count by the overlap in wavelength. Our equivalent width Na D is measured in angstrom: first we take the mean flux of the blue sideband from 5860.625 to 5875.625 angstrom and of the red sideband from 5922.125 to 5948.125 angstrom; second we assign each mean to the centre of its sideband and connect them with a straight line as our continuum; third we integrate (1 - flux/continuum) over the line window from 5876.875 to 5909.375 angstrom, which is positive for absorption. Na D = 4.45 angstrom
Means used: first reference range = 1.31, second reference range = 1.27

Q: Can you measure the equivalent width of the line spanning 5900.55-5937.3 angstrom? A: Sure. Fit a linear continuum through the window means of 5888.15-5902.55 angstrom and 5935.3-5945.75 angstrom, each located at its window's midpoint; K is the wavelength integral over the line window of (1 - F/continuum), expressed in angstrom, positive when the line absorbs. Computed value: -2.1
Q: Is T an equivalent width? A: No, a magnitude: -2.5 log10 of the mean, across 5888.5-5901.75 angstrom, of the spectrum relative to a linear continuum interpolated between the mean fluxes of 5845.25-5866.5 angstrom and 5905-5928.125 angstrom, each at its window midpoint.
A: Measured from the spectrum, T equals 0.194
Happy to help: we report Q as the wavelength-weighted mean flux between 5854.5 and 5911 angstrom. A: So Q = 1.19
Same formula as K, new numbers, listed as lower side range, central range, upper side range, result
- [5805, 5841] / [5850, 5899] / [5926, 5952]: 5.0 angstrom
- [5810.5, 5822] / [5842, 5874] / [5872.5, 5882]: -0.8 angstrom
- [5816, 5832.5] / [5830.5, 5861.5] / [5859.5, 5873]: 1.5 angstrom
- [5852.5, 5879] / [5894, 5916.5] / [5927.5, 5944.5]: 1.4 angstrom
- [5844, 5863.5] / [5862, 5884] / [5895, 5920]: 0.0 angstrom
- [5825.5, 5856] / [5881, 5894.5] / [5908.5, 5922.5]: 2.9 angstrom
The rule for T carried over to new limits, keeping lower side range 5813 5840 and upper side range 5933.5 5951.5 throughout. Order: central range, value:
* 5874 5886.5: 0.150 mag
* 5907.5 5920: 0.025 mag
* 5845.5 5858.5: 0.058 mag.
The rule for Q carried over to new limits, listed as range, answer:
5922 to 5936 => 1.23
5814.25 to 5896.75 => 1.24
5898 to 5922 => 1.26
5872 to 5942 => 1.2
